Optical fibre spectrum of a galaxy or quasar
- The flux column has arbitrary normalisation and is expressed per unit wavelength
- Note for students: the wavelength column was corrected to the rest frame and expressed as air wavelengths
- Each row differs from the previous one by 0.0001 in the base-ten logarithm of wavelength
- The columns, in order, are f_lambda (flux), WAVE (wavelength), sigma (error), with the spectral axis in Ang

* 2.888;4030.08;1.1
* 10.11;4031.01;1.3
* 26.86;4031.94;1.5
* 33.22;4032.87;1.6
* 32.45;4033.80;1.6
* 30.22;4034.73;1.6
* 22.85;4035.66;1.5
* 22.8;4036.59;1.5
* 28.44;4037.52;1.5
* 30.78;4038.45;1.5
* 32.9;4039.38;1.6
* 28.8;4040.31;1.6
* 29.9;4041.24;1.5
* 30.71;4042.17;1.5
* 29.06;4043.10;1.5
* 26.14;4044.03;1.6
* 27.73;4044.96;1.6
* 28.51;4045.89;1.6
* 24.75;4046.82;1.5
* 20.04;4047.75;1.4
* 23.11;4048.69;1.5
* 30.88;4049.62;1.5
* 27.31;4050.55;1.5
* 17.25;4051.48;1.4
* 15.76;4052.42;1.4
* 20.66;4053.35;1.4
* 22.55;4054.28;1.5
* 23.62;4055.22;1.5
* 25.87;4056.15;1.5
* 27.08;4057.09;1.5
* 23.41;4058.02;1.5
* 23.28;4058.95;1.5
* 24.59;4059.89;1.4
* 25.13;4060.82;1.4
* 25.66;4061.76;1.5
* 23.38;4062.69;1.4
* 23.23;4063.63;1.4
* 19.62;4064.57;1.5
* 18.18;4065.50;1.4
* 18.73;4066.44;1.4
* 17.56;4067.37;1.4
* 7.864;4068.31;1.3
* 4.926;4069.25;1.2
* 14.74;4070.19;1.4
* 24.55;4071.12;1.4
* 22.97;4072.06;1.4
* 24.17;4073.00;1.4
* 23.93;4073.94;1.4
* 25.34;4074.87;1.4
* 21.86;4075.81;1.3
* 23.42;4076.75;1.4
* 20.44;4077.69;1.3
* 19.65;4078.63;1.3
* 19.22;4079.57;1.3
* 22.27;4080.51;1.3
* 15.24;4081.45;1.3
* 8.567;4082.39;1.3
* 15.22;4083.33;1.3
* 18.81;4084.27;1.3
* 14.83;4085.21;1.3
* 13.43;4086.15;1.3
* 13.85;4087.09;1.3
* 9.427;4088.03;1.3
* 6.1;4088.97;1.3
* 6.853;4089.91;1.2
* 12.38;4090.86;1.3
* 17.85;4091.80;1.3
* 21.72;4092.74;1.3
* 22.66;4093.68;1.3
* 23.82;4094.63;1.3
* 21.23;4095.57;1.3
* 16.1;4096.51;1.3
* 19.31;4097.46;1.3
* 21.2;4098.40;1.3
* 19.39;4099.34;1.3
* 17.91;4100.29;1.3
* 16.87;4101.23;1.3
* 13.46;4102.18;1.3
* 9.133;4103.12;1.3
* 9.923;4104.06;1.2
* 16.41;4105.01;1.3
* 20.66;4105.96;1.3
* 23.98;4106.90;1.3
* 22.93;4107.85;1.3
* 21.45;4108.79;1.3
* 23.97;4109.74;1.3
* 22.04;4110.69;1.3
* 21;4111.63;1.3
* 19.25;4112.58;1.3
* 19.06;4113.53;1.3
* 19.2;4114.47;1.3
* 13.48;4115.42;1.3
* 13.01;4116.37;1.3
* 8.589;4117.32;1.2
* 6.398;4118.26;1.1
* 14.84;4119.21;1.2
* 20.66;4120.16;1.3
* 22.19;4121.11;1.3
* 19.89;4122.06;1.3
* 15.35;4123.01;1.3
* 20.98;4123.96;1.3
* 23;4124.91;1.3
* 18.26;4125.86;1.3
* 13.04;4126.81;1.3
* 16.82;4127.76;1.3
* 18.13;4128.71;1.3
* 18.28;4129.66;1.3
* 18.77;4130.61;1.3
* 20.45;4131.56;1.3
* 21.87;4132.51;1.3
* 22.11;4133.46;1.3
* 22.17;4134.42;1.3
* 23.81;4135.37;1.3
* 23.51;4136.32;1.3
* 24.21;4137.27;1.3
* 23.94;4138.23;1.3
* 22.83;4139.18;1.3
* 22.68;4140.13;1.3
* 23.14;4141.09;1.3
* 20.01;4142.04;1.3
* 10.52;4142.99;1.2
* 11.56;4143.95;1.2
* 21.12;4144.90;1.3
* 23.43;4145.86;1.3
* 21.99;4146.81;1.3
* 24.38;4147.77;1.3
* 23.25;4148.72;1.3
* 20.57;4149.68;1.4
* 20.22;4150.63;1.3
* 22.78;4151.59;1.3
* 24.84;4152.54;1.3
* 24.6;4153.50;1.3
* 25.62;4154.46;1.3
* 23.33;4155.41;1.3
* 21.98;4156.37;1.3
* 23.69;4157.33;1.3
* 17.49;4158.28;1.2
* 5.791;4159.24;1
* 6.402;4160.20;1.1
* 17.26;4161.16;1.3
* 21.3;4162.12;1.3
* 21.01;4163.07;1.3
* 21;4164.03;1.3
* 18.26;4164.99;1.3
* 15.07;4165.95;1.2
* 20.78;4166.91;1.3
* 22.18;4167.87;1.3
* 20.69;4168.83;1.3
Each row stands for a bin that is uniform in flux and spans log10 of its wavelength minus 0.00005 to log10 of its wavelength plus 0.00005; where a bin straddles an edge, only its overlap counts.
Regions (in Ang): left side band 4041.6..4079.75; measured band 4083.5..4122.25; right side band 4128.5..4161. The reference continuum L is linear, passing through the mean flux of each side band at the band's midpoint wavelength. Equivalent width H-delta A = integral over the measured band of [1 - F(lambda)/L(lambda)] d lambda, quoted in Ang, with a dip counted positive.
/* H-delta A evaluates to 8.2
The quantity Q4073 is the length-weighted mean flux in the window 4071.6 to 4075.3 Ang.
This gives 24.1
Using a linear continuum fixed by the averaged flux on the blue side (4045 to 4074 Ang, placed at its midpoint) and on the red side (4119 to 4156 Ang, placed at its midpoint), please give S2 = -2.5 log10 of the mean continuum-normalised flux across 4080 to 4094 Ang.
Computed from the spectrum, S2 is 0.42 mag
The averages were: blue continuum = 21.8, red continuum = 20.8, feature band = 14.5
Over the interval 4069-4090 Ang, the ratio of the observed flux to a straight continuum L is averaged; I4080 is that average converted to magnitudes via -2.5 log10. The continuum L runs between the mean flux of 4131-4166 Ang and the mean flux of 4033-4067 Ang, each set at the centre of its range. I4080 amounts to 0.352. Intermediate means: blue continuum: 25.2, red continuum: 20.6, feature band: 17.3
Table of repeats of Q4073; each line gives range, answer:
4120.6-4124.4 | 19.6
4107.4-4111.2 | 22.6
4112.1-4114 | 19.1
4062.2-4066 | 21.1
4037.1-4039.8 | 30.7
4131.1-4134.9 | 21.6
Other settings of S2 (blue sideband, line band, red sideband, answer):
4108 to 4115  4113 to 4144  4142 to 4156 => 0.132 mag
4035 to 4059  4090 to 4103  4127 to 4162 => 0.254 mag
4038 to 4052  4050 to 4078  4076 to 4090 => -0.008 mag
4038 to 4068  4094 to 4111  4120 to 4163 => 0.170 mag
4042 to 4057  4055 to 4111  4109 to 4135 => 0.154 mag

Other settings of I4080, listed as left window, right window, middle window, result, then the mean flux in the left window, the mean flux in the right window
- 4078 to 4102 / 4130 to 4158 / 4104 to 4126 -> 0.03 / 16.5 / 21.8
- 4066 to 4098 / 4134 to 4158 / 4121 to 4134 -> 0.08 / 17.3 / 22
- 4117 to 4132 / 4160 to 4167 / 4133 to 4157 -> -0.24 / 17.3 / 17.9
